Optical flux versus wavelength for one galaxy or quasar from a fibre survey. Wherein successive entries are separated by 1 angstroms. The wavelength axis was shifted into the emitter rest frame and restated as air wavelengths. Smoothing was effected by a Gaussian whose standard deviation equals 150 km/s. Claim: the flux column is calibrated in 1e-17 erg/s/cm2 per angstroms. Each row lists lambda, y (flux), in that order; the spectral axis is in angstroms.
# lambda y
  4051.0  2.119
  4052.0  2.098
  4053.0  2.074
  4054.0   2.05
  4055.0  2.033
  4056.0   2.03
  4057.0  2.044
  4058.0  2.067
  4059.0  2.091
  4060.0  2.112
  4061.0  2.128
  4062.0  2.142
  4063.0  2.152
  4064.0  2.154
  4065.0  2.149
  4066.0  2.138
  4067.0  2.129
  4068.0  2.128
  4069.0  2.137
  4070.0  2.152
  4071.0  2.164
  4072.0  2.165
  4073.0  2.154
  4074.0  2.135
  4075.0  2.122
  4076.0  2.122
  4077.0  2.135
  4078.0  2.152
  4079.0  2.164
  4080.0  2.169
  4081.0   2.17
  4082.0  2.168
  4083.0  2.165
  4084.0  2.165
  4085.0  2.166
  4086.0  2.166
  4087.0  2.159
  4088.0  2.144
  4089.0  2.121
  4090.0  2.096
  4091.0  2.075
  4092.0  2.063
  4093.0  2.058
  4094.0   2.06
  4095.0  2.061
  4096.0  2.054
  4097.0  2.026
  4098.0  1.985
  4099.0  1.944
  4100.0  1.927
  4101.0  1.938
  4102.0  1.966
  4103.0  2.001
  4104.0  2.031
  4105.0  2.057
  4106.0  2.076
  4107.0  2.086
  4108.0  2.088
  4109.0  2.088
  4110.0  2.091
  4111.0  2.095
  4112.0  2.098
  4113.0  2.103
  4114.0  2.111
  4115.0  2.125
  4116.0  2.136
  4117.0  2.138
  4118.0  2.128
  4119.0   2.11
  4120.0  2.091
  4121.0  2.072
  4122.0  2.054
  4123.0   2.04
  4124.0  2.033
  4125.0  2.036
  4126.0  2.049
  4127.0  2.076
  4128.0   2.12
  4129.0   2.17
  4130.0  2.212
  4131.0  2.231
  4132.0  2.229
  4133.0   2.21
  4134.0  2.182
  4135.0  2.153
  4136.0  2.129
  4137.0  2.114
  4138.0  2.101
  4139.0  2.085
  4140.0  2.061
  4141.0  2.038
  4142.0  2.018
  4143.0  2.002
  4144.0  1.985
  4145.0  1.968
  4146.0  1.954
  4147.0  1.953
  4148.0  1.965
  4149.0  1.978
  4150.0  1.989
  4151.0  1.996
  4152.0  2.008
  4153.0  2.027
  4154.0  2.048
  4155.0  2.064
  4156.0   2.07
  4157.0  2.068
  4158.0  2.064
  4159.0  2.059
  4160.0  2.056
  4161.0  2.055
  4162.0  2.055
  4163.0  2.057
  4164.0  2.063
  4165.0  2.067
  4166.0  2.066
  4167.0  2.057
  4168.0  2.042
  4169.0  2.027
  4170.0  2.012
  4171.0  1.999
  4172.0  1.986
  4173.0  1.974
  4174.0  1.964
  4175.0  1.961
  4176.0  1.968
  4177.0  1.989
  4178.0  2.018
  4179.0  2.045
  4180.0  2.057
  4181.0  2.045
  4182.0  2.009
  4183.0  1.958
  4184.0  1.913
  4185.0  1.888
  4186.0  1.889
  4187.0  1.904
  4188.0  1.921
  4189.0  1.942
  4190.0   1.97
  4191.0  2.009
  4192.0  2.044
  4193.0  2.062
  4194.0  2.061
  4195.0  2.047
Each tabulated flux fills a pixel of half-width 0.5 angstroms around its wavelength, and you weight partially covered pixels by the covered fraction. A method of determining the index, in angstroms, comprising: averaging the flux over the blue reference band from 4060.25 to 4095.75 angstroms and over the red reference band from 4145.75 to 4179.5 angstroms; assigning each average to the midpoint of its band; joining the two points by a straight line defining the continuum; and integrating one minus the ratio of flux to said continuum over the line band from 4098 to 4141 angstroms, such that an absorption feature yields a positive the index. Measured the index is -0.2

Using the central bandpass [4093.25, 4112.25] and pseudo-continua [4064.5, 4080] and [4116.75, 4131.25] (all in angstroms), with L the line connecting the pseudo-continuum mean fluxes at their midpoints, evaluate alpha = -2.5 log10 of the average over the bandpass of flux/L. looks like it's 0.04 mag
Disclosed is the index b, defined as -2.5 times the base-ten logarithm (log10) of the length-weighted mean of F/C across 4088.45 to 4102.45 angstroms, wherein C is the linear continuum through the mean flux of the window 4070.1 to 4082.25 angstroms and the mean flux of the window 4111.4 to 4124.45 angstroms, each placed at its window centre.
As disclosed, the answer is 0.05 mag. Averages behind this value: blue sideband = 2.15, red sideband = 2.1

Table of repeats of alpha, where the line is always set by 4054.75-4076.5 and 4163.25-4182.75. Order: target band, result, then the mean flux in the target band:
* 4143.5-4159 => 0.02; 2.01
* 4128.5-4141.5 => -0.05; 2.15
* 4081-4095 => -0.01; 2.12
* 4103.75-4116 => -0.01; 2.09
